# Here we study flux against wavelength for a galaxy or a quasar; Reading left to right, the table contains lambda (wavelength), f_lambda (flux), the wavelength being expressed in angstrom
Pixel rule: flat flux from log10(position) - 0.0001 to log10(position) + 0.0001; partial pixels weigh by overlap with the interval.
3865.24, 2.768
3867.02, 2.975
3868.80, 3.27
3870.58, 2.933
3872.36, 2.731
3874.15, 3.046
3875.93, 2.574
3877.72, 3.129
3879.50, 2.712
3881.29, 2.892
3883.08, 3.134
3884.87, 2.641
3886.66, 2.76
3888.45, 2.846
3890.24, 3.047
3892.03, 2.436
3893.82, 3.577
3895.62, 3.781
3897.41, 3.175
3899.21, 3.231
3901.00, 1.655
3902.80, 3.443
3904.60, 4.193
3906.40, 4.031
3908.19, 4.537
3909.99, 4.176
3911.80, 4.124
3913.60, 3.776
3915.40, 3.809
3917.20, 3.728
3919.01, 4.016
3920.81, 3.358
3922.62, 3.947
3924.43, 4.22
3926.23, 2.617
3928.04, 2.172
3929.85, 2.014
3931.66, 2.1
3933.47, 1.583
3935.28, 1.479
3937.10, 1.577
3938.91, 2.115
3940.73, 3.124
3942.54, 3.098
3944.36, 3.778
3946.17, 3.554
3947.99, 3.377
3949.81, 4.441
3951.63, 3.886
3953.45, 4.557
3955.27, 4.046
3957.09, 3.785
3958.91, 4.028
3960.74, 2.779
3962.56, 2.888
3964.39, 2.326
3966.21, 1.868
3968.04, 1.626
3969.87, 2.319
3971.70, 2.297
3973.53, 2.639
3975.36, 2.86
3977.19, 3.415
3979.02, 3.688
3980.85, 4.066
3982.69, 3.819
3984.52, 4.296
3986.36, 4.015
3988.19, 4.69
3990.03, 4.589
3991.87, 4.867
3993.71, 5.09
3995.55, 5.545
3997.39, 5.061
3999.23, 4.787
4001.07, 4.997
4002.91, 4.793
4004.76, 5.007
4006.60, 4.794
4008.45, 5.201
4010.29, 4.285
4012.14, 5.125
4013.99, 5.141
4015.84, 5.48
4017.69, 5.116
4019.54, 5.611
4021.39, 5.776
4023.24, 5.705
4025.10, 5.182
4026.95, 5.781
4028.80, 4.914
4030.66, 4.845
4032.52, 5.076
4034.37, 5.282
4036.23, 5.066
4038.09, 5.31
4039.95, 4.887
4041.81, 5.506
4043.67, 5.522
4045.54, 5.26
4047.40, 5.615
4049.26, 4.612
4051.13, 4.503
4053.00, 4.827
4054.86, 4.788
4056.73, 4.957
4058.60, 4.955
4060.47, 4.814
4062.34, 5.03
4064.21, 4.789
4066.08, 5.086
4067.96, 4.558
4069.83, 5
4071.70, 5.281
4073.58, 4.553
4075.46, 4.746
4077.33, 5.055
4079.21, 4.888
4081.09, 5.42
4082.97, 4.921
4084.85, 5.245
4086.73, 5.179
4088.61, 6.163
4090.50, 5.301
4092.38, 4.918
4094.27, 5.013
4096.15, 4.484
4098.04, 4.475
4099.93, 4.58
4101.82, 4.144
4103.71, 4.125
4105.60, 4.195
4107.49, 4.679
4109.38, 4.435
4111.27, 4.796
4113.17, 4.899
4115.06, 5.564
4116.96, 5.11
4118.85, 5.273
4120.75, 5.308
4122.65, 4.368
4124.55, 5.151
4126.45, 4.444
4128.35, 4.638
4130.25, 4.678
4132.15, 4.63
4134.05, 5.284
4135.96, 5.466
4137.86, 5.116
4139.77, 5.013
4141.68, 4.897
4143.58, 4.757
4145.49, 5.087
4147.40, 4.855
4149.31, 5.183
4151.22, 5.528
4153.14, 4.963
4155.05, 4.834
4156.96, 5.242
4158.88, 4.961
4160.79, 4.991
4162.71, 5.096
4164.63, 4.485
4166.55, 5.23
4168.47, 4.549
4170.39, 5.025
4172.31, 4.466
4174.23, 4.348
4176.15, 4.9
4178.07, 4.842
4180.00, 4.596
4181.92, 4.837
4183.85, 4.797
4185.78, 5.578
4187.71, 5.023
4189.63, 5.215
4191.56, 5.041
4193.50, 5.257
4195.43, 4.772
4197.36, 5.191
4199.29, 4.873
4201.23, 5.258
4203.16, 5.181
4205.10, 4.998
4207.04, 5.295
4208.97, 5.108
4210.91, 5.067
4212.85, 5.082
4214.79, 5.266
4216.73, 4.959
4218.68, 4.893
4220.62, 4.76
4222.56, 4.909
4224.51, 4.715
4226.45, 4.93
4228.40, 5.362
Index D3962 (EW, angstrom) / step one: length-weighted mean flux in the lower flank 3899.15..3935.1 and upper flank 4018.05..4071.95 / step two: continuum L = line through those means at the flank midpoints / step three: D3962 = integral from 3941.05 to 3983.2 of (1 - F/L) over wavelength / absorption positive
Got 7.11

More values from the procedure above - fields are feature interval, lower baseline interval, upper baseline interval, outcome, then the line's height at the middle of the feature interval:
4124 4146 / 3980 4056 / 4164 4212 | 0.22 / 4.97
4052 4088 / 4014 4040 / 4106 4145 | 1.17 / 5.13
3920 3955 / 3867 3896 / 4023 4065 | 6.45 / 3.69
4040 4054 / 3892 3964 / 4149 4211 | -3.43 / 4.1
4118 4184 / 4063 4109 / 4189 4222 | 0.84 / 4.97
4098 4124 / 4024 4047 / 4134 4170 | 1.88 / 5.09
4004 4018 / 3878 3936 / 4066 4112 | -3.01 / 4.13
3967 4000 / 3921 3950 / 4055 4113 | -3.45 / 3.46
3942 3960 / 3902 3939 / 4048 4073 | -1.44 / 3.57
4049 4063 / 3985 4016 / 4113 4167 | 0.33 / 4.93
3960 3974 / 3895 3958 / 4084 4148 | 5.09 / 3.66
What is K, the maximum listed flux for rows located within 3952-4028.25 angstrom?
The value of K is 5.781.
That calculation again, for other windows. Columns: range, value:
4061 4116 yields 6.163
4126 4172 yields 5.528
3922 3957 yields 4.557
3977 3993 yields 4.867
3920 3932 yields 4.22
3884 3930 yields 4.537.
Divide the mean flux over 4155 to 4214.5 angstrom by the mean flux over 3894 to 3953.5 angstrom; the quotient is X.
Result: 1.5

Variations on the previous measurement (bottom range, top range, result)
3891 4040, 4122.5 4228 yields 1.27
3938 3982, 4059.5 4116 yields 1.53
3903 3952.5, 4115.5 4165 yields 1.52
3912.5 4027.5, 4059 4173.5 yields 1.28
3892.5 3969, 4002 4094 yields 1.58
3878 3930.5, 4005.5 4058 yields 1.55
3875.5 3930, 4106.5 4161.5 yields 1.50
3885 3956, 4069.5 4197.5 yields 1.51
